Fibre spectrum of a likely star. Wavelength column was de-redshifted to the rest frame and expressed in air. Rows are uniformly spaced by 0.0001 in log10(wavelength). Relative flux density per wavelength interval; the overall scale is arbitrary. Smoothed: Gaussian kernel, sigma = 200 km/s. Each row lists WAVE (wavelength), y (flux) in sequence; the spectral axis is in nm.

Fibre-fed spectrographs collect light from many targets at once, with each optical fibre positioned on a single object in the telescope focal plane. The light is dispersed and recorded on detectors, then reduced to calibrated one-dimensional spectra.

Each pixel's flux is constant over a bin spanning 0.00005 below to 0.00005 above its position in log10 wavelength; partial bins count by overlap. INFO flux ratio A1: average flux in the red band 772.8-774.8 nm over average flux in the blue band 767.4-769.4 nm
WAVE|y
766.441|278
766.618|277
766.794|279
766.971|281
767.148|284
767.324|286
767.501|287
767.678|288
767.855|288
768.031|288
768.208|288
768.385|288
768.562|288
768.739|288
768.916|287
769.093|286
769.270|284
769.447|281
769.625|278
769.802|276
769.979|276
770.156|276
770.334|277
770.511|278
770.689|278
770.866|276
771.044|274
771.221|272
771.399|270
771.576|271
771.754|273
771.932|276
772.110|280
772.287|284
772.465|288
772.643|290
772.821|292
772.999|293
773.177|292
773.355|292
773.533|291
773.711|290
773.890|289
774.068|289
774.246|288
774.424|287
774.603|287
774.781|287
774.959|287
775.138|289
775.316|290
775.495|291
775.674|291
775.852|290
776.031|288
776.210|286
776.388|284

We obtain 1.01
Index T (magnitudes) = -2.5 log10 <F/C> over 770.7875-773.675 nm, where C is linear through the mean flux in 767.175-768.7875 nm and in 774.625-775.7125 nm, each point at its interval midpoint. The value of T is 0.023 mag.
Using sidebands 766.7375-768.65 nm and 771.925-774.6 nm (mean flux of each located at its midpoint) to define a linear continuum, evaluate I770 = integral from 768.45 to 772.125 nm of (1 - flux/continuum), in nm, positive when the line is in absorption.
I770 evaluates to 0.11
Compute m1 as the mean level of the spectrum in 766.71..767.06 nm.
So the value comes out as 279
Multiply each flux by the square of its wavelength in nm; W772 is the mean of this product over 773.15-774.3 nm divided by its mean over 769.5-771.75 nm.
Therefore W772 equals 1.06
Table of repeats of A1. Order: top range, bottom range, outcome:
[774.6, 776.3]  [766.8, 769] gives 1.01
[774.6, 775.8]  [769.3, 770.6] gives 1.04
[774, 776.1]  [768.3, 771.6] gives 1.03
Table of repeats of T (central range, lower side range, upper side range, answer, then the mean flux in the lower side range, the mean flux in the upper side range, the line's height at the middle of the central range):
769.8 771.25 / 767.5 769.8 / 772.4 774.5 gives 0.04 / 286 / 290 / 287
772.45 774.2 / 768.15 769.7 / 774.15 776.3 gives -0.01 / 285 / 288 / 288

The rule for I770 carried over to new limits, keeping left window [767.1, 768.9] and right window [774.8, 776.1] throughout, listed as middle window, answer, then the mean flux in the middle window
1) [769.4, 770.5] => 0.04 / 277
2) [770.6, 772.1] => 0.07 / 274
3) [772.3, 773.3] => -0.01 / 290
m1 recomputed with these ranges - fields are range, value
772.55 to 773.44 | 292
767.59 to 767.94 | 288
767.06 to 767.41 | 286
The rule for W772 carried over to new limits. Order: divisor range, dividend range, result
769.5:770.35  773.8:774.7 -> 1.05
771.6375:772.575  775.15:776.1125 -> 1.04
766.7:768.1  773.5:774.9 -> 1.03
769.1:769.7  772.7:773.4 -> 1.05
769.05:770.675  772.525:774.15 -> 1.05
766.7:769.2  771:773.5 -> 1.00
